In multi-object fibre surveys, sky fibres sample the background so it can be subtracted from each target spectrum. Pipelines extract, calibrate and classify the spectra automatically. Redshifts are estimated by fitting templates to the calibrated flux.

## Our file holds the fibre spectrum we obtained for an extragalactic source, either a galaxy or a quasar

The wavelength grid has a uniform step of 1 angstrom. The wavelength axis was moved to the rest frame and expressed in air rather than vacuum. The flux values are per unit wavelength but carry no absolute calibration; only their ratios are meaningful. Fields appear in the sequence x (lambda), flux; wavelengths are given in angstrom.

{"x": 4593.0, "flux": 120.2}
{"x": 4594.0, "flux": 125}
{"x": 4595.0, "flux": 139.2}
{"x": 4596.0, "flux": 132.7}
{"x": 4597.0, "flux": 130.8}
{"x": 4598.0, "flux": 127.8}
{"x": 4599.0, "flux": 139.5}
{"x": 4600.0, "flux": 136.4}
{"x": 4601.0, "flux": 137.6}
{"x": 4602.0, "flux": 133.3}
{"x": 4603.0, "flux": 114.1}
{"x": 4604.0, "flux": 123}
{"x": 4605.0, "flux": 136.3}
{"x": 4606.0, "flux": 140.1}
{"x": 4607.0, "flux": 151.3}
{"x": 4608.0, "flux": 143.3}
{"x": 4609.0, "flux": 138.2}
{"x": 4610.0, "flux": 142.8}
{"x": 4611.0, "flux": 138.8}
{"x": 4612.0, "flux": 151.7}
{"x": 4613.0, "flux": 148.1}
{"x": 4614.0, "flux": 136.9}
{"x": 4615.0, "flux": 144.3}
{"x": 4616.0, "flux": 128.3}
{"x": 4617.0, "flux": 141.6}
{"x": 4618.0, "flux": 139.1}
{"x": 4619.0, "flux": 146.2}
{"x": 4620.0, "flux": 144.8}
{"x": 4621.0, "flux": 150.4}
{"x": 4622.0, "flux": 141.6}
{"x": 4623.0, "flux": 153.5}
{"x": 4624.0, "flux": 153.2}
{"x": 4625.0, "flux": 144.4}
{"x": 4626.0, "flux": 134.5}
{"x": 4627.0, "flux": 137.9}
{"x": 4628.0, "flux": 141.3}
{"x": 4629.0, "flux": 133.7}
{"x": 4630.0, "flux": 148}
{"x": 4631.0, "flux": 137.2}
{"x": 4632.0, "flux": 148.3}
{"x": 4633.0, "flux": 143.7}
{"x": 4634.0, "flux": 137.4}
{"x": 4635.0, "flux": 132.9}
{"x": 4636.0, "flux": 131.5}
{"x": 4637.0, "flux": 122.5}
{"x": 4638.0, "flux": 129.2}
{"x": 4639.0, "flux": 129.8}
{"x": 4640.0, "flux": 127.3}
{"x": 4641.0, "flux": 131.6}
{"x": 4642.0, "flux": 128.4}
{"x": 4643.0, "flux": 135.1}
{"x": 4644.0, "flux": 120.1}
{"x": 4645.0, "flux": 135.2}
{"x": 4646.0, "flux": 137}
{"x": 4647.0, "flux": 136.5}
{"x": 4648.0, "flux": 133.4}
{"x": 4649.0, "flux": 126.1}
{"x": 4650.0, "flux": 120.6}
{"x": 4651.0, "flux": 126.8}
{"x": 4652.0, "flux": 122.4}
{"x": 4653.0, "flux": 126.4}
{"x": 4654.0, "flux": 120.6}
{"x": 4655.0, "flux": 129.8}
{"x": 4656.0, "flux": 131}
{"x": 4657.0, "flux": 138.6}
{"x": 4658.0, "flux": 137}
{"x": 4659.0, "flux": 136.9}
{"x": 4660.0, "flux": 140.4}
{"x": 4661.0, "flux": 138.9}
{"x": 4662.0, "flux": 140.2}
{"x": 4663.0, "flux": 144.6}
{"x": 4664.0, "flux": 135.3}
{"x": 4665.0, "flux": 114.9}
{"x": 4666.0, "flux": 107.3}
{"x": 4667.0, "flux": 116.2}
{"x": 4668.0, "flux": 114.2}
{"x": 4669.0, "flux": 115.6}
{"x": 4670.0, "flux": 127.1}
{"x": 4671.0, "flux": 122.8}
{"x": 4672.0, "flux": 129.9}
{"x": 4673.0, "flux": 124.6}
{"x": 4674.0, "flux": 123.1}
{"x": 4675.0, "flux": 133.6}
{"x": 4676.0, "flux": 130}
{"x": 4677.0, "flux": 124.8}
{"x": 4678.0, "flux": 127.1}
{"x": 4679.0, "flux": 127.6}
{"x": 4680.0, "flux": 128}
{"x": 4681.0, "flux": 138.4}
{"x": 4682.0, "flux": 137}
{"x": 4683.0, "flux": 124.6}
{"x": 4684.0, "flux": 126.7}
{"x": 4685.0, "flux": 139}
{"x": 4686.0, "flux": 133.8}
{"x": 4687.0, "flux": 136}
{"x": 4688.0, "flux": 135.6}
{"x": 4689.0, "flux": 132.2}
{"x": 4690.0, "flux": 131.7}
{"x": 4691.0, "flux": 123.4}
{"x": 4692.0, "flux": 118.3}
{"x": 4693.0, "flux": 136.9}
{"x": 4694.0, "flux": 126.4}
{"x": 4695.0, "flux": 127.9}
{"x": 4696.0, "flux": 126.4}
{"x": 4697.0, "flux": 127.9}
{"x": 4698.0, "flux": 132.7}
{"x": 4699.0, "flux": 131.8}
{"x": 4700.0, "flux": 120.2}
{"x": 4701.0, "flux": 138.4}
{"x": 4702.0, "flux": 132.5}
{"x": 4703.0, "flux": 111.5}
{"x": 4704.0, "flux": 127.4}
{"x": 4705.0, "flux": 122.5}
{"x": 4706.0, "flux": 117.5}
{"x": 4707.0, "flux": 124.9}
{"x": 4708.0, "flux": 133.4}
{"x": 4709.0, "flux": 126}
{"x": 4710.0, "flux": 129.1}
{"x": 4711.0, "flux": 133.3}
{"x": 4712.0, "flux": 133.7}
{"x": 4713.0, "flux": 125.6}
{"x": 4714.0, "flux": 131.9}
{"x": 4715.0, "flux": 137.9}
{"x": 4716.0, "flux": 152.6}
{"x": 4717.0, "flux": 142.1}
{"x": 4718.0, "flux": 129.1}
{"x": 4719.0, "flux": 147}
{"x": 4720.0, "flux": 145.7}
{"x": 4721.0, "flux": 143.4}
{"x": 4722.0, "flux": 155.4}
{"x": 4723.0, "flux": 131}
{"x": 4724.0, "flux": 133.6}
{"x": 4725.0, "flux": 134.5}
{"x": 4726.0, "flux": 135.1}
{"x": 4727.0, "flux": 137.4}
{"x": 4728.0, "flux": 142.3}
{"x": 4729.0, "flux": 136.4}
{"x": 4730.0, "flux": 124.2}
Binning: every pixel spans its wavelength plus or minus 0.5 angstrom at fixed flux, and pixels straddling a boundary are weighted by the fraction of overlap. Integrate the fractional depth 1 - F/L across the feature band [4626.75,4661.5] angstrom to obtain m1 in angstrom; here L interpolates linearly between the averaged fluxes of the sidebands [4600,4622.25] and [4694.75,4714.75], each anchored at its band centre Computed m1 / 0.6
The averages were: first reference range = 140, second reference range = 128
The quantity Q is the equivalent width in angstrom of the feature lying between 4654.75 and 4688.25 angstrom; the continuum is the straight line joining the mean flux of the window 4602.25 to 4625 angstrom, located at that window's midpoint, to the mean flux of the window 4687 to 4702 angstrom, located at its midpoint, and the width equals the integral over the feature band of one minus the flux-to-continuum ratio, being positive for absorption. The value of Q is 0.8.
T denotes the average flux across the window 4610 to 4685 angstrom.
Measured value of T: 133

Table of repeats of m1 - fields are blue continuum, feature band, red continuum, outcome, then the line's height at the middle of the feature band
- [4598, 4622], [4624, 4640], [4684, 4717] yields 0.0 angstrom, 137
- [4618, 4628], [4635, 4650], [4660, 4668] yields 0.7 angstrom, 137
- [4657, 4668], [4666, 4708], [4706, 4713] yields 0.8 angstrom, 130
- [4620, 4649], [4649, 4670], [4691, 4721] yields 1.1 angstrom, 135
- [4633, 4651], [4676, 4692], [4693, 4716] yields -0.2 angstrom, 129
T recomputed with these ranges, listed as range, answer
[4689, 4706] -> 127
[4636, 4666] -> 131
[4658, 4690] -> 129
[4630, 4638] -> 137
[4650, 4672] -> 128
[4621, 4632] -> 143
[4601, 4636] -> 140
